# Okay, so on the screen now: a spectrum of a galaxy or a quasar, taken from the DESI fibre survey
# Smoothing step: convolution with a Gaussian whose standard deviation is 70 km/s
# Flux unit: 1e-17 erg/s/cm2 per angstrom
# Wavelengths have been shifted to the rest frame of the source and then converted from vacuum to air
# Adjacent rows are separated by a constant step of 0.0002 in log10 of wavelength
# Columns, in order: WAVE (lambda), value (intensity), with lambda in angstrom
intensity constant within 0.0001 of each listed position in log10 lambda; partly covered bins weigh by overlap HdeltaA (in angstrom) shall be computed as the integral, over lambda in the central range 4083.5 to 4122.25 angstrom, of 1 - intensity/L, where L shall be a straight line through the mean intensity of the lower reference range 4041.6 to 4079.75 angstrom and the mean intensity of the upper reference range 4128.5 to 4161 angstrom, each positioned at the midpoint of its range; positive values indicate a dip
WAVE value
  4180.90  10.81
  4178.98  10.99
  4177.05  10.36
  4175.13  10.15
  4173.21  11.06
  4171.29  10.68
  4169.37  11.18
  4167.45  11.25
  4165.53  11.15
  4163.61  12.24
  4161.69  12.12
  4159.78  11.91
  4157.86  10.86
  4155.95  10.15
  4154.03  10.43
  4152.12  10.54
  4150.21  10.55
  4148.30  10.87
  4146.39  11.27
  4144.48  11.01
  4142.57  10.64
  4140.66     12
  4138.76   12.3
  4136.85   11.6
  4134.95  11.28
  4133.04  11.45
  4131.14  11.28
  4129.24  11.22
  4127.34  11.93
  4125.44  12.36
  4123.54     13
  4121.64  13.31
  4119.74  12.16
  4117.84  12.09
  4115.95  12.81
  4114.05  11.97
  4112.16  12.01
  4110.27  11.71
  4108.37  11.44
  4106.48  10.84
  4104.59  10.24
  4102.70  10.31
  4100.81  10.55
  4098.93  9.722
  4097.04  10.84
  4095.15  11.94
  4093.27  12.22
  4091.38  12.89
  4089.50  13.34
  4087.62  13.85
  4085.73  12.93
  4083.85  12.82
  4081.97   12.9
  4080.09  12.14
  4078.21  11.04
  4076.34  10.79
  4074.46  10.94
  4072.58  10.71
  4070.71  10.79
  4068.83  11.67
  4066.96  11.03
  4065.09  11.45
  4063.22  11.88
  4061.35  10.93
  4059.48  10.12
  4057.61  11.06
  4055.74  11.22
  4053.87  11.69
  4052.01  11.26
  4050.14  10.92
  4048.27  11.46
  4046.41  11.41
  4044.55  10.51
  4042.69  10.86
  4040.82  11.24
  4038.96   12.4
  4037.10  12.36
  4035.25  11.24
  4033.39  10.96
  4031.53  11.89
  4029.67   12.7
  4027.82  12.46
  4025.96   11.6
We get -2.62 angstrom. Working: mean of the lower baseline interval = 11.1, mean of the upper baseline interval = 11.1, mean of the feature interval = 11.9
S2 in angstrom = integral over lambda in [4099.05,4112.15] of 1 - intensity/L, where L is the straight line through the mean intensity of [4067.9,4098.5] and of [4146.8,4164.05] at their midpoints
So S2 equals 0.90 angstrom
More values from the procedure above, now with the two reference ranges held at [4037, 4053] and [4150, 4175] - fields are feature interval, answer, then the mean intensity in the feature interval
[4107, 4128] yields -2.0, 12.2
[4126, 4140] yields -0.6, 11.6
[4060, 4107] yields -1.3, 11.5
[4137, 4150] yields -0.2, 11.3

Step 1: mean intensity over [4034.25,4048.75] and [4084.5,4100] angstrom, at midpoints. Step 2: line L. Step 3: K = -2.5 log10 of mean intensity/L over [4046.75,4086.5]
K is 0.039 mag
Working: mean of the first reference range 11.4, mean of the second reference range 12.2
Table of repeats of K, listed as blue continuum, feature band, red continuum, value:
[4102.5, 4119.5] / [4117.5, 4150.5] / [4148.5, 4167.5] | -0.033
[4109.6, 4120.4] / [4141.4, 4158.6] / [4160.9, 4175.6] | 0.082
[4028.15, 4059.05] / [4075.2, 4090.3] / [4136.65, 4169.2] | -0.099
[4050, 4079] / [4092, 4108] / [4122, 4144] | 0.053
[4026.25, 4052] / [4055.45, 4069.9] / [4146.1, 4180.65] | 0.027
